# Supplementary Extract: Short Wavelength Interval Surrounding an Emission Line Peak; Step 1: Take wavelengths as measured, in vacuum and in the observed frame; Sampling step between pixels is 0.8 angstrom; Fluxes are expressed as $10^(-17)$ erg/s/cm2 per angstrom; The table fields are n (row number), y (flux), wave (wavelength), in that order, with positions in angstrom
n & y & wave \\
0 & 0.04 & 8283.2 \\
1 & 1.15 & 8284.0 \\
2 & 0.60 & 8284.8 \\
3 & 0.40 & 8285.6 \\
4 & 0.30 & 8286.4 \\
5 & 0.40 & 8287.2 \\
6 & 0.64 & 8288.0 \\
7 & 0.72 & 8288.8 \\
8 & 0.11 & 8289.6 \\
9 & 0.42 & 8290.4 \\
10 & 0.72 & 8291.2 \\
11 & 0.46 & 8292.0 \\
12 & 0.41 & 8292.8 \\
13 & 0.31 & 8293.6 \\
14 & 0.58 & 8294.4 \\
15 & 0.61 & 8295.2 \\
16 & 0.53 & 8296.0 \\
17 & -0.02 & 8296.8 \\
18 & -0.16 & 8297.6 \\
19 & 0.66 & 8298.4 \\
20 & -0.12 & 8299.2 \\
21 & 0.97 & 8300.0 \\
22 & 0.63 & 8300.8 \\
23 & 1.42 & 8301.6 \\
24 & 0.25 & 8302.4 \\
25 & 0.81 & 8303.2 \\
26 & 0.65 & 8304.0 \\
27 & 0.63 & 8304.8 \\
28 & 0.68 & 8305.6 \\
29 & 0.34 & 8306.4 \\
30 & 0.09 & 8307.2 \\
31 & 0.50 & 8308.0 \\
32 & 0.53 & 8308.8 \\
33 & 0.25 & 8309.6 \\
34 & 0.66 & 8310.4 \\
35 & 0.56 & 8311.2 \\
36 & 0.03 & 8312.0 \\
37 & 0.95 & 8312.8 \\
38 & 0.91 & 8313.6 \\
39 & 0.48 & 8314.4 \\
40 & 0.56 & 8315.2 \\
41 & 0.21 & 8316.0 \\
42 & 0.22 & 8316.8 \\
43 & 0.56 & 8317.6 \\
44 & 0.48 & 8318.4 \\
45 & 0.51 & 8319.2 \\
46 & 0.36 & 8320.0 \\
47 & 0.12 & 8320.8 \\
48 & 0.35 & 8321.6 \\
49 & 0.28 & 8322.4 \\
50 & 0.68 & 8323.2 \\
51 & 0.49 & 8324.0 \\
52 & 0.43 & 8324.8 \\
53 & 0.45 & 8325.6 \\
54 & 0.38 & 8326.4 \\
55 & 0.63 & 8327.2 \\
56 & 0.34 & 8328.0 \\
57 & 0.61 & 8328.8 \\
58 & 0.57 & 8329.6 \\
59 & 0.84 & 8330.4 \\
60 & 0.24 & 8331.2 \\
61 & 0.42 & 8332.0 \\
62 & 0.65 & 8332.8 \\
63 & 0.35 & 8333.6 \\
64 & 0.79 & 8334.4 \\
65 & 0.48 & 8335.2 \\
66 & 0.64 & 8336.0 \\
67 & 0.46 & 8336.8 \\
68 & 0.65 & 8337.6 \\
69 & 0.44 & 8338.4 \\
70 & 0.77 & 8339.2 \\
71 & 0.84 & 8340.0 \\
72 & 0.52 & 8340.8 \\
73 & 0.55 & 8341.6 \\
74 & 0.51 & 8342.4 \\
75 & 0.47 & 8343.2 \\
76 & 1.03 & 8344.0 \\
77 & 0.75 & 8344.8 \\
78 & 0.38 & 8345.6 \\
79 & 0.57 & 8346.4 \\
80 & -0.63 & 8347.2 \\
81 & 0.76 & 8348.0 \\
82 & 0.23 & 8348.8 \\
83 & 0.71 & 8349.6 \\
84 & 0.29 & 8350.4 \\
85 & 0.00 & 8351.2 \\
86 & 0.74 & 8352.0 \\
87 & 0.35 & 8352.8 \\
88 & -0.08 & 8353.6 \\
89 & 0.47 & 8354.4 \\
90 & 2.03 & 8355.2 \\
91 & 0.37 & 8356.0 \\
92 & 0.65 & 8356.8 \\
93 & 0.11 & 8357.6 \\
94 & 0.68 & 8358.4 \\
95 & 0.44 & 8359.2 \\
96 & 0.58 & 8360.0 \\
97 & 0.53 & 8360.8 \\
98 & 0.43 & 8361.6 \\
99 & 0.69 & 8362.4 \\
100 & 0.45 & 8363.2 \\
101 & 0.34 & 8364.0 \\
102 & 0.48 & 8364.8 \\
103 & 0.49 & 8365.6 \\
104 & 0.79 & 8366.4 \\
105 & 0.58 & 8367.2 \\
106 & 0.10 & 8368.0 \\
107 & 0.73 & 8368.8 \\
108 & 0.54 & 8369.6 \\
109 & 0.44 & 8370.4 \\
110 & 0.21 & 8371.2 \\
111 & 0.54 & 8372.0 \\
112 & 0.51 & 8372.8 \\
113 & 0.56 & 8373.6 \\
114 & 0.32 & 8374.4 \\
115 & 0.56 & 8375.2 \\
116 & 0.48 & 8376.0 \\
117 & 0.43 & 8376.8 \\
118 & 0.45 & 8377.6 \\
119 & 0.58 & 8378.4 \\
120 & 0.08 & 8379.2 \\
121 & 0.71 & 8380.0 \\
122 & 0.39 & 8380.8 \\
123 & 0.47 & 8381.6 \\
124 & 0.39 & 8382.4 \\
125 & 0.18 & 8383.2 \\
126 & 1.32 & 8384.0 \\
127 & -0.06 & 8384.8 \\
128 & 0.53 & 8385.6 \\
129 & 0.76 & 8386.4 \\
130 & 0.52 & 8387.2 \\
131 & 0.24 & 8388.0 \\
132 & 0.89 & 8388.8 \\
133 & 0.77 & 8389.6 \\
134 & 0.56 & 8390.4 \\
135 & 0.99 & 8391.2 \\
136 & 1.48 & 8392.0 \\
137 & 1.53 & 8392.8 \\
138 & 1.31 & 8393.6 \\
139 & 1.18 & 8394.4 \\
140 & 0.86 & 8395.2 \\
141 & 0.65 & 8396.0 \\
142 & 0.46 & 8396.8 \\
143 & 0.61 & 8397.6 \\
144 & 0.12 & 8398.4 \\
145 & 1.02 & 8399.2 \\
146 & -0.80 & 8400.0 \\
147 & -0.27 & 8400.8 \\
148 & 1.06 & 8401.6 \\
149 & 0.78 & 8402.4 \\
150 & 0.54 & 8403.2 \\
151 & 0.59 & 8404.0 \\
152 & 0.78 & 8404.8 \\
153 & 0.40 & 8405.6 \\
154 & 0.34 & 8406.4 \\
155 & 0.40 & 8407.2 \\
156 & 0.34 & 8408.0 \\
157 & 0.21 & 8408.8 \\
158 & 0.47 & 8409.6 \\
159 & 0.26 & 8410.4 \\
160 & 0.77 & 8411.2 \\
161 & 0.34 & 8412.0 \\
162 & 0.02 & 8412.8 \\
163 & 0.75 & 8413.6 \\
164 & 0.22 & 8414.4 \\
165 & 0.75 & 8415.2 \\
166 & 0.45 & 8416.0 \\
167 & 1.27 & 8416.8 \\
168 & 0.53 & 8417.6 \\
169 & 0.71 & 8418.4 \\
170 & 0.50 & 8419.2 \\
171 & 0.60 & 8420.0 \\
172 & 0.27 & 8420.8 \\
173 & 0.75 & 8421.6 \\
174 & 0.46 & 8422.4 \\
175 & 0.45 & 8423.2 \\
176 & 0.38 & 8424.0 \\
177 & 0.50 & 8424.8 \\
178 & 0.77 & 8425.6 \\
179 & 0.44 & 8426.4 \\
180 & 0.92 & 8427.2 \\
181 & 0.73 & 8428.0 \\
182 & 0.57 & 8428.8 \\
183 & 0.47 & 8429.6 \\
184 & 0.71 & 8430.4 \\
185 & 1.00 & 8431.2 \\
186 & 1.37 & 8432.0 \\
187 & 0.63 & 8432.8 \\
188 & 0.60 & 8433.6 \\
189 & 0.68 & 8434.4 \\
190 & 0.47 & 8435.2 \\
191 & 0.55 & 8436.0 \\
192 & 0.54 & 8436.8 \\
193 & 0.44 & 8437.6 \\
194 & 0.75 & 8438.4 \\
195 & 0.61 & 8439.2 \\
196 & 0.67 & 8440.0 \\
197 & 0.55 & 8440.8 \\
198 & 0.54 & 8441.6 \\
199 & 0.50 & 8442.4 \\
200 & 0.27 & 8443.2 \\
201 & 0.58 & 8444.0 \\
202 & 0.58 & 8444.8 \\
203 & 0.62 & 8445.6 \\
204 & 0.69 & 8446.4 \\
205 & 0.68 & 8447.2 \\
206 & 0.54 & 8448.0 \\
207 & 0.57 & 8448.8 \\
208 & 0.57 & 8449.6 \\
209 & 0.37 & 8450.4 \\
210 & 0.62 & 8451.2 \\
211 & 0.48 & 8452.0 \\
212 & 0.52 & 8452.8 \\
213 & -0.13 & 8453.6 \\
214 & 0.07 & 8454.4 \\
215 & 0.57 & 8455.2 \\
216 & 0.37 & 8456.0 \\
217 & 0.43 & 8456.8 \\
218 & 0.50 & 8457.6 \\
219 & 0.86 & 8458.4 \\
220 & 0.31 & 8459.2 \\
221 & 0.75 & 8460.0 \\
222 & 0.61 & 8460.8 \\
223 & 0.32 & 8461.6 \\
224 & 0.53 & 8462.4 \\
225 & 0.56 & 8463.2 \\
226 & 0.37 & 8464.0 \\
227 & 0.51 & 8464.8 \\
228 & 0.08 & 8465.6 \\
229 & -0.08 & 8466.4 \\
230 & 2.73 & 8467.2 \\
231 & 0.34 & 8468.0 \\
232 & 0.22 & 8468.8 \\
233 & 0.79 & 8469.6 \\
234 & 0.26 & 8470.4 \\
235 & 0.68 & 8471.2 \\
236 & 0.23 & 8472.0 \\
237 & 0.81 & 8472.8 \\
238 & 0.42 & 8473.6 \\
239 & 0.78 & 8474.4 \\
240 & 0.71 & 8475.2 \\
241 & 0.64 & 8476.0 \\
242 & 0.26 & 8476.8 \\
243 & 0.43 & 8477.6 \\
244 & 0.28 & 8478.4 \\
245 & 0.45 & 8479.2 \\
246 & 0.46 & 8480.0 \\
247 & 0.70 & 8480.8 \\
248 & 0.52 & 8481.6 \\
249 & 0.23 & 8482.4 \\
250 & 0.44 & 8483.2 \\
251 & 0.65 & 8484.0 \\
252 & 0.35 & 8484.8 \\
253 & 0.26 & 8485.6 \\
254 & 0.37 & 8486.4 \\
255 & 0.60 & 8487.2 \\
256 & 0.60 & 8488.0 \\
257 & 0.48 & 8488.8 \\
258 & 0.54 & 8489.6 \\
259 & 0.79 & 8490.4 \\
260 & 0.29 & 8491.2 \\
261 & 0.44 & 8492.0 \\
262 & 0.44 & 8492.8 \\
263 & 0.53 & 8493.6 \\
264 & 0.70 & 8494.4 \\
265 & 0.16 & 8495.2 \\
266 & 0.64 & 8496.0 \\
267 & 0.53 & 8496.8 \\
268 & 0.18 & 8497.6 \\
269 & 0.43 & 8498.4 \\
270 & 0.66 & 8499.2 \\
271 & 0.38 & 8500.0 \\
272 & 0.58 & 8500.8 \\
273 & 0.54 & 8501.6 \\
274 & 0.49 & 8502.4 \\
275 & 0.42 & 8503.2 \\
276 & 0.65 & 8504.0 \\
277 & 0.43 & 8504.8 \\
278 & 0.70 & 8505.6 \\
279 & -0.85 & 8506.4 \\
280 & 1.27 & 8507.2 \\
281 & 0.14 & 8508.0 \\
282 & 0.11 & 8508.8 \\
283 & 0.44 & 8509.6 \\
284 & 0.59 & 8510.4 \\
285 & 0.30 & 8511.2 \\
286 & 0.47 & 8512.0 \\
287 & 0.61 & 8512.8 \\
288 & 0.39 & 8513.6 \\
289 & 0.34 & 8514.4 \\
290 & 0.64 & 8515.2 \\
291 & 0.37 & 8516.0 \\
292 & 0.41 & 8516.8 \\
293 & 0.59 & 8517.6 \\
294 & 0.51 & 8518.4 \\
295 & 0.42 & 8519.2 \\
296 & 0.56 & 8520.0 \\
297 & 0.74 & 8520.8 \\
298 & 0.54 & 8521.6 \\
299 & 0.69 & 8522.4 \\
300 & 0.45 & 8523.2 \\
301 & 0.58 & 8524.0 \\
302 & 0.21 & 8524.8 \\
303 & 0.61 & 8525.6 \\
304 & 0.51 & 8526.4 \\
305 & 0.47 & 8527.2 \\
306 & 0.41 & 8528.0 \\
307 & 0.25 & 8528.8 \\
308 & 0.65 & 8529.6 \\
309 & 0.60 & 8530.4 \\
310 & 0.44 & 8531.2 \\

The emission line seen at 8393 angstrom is H-gamma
